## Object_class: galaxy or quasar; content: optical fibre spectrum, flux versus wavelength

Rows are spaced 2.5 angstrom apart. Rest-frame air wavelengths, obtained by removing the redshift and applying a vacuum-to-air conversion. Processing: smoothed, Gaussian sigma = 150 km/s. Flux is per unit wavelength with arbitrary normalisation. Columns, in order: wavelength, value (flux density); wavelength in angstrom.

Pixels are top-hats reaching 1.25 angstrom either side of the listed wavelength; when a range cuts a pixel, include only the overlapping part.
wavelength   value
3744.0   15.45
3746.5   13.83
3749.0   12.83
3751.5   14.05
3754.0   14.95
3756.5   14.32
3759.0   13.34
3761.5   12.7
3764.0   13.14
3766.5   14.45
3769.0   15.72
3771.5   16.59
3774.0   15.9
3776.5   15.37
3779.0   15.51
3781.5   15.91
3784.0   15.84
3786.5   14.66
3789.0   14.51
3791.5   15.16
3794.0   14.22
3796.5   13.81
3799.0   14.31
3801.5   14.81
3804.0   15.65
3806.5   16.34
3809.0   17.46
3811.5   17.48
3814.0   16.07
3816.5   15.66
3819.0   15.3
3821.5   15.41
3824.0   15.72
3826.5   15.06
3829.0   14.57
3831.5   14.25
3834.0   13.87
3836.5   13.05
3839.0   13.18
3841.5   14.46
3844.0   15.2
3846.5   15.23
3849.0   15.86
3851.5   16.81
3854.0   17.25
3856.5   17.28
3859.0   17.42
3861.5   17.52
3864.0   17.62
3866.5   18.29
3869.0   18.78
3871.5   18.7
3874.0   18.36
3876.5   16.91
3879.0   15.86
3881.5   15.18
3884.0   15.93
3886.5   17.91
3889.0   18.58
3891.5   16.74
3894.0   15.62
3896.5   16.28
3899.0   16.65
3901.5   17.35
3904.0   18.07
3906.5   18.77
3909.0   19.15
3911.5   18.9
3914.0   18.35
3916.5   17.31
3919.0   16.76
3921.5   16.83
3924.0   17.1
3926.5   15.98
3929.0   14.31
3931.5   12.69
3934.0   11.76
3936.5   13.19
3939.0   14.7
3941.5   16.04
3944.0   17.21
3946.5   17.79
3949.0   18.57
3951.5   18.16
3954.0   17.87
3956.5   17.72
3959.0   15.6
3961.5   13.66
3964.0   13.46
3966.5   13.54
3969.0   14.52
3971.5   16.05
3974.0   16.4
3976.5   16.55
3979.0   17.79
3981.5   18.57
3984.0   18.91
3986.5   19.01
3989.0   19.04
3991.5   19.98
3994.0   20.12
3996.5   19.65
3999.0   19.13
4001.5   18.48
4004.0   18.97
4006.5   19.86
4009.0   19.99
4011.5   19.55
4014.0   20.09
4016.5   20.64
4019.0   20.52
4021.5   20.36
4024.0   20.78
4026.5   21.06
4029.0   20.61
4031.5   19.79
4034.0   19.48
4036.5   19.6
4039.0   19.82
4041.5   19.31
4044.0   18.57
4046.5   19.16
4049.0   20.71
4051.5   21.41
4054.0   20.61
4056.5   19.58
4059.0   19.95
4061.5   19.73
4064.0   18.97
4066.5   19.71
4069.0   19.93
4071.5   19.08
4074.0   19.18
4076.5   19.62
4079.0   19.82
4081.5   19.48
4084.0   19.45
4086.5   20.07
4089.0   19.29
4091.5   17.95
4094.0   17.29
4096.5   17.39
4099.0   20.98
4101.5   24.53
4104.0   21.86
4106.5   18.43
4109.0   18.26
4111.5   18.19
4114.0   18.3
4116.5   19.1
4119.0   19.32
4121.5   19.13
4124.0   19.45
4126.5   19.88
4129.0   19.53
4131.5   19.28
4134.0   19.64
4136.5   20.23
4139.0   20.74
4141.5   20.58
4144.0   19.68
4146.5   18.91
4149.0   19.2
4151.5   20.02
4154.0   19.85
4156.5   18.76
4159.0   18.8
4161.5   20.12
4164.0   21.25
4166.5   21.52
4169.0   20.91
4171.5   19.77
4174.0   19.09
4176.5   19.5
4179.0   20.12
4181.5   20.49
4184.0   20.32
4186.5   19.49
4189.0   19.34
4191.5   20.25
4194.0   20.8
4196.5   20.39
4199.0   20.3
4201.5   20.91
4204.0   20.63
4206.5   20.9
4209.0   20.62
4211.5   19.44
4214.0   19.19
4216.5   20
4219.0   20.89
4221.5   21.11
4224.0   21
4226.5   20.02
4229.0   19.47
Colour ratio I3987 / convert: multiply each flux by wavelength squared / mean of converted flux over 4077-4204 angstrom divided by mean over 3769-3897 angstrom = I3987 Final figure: 1.45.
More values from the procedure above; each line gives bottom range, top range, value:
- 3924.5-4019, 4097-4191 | 1.25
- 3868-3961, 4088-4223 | 1.34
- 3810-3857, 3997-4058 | 1.43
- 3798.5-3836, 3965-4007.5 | 1.27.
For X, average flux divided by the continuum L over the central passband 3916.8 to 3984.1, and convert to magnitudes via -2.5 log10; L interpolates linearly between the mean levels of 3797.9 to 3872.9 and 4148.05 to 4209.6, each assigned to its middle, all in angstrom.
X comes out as 0.091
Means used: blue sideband 16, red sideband 20.1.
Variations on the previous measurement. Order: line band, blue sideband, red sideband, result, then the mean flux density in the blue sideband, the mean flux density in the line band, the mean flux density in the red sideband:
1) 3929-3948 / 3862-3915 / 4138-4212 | 0.21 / 17.5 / 14.8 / 20.1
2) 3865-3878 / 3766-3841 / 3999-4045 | -0.09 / 15.2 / 18.2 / 19.8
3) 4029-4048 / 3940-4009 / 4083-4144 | -0.06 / 17.5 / 19.5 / 19.5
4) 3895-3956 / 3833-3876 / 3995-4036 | 0.08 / 16.4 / 16.7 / 19.9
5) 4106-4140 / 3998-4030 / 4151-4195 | 0.04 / 20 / 19.3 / 20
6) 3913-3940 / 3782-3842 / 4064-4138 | 0.10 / 15.1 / 15.3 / 19.5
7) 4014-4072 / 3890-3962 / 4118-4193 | -0.10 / 16.6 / 20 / 19.8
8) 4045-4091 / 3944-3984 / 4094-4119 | -0.06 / 16.5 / 19.7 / 19.5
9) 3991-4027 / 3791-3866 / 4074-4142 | -0.10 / 15.6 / 19.9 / 19.5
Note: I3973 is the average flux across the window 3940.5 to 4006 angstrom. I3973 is 17.4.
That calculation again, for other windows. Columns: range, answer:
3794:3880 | 16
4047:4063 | 20.3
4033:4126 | 19.5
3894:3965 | 16.4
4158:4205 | 20.2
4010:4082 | 19.9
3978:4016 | 19.3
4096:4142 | 19.8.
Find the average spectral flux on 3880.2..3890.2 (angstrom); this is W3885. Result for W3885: 16.9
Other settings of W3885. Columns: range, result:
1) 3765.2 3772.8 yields 15.6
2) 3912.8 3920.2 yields 17.5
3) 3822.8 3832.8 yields 14.9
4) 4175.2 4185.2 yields 20.1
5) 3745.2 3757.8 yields 14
